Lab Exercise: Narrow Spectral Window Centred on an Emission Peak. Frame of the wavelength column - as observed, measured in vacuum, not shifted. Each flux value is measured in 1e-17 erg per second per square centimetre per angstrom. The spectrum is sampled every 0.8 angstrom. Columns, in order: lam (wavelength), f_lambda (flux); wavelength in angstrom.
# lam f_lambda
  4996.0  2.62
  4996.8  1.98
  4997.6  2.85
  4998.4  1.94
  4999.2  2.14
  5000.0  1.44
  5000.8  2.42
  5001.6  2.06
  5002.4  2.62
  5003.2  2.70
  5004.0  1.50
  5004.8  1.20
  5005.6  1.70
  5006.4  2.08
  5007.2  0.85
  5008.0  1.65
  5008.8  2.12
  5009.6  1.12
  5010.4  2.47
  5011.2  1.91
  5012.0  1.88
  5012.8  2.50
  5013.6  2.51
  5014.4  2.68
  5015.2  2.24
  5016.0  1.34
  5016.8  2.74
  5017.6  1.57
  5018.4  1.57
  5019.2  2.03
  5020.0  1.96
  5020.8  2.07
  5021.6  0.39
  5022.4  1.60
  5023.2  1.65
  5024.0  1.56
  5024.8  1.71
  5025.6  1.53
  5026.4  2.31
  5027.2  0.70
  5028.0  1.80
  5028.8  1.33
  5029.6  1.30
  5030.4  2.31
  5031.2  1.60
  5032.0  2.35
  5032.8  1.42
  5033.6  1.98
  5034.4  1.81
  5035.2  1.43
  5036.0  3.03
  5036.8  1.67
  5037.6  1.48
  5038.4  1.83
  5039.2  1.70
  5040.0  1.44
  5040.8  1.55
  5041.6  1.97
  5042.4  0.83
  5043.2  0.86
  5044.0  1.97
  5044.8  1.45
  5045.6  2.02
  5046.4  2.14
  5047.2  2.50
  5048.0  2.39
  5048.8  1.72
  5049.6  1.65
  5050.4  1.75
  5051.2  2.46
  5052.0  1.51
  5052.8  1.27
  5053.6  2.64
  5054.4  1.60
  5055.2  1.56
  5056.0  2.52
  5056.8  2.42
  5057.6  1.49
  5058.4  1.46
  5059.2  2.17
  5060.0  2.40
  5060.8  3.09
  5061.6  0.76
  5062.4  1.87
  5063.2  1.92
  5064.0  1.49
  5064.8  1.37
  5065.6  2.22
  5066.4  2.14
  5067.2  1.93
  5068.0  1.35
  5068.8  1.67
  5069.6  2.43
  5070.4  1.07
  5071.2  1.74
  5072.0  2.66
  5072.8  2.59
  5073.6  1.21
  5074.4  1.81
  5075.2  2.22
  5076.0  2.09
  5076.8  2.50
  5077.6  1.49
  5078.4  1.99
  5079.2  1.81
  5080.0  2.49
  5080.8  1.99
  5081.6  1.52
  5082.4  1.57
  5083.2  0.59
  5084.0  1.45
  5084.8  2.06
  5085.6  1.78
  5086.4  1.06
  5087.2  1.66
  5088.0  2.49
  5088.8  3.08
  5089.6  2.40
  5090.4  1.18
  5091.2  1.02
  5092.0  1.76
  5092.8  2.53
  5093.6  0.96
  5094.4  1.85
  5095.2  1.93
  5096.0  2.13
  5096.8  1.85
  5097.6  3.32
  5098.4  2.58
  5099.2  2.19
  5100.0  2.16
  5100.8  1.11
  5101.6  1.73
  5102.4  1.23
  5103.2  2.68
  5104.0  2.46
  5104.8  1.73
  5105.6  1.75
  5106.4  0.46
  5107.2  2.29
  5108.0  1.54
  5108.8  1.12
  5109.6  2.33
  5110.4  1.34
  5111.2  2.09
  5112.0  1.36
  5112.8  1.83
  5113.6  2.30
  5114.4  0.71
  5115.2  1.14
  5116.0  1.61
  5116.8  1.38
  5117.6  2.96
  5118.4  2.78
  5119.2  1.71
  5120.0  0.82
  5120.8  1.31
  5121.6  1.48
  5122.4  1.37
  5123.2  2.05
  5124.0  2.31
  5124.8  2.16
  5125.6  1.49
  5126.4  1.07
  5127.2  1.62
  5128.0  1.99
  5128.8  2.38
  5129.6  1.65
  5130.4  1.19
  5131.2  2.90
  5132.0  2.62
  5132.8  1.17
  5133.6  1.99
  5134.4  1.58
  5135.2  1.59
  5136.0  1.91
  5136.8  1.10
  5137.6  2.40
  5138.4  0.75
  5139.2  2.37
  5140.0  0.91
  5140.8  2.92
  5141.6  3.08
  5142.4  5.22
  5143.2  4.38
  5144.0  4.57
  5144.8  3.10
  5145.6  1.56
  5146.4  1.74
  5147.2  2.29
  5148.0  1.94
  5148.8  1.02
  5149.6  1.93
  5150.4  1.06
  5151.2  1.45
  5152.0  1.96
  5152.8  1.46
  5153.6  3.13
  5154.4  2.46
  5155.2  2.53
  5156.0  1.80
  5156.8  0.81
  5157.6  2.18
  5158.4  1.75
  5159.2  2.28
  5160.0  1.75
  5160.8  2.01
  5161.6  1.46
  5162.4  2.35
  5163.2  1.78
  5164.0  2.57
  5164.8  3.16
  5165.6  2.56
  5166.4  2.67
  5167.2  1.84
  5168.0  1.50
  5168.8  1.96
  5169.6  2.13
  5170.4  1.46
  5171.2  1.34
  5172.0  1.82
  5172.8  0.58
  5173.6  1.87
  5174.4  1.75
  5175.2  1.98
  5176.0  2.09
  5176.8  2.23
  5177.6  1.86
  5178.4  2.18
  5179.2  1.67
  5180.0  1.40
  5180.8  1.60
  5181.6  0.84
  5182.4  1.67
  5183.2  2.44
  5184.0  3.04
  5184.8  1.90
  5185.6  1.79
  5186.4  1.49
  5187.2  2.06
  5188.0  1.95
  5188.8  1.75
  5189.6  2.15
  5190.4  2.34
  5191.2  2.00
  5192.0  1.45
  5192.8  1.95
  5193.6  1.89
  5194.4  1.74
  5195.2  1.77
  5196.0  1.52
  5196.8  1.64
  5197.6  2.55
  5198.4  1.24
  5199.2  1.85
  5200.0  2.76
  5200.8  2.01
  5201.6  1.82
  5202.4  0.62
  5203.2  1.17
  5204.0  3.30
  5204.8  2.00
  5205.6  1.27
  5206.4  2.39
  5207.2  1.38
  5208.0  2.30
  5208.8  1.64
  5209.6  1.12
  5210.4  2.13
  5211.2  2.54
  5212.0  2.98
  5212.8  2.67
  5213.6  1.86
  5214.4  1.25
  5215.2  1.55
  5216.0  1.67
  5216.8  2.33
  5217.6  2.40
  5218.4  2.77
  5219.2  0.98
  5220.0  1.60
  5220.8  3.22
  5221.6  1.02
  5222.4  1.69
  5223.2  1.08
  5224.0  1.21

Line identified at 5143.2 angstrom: H-gamma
